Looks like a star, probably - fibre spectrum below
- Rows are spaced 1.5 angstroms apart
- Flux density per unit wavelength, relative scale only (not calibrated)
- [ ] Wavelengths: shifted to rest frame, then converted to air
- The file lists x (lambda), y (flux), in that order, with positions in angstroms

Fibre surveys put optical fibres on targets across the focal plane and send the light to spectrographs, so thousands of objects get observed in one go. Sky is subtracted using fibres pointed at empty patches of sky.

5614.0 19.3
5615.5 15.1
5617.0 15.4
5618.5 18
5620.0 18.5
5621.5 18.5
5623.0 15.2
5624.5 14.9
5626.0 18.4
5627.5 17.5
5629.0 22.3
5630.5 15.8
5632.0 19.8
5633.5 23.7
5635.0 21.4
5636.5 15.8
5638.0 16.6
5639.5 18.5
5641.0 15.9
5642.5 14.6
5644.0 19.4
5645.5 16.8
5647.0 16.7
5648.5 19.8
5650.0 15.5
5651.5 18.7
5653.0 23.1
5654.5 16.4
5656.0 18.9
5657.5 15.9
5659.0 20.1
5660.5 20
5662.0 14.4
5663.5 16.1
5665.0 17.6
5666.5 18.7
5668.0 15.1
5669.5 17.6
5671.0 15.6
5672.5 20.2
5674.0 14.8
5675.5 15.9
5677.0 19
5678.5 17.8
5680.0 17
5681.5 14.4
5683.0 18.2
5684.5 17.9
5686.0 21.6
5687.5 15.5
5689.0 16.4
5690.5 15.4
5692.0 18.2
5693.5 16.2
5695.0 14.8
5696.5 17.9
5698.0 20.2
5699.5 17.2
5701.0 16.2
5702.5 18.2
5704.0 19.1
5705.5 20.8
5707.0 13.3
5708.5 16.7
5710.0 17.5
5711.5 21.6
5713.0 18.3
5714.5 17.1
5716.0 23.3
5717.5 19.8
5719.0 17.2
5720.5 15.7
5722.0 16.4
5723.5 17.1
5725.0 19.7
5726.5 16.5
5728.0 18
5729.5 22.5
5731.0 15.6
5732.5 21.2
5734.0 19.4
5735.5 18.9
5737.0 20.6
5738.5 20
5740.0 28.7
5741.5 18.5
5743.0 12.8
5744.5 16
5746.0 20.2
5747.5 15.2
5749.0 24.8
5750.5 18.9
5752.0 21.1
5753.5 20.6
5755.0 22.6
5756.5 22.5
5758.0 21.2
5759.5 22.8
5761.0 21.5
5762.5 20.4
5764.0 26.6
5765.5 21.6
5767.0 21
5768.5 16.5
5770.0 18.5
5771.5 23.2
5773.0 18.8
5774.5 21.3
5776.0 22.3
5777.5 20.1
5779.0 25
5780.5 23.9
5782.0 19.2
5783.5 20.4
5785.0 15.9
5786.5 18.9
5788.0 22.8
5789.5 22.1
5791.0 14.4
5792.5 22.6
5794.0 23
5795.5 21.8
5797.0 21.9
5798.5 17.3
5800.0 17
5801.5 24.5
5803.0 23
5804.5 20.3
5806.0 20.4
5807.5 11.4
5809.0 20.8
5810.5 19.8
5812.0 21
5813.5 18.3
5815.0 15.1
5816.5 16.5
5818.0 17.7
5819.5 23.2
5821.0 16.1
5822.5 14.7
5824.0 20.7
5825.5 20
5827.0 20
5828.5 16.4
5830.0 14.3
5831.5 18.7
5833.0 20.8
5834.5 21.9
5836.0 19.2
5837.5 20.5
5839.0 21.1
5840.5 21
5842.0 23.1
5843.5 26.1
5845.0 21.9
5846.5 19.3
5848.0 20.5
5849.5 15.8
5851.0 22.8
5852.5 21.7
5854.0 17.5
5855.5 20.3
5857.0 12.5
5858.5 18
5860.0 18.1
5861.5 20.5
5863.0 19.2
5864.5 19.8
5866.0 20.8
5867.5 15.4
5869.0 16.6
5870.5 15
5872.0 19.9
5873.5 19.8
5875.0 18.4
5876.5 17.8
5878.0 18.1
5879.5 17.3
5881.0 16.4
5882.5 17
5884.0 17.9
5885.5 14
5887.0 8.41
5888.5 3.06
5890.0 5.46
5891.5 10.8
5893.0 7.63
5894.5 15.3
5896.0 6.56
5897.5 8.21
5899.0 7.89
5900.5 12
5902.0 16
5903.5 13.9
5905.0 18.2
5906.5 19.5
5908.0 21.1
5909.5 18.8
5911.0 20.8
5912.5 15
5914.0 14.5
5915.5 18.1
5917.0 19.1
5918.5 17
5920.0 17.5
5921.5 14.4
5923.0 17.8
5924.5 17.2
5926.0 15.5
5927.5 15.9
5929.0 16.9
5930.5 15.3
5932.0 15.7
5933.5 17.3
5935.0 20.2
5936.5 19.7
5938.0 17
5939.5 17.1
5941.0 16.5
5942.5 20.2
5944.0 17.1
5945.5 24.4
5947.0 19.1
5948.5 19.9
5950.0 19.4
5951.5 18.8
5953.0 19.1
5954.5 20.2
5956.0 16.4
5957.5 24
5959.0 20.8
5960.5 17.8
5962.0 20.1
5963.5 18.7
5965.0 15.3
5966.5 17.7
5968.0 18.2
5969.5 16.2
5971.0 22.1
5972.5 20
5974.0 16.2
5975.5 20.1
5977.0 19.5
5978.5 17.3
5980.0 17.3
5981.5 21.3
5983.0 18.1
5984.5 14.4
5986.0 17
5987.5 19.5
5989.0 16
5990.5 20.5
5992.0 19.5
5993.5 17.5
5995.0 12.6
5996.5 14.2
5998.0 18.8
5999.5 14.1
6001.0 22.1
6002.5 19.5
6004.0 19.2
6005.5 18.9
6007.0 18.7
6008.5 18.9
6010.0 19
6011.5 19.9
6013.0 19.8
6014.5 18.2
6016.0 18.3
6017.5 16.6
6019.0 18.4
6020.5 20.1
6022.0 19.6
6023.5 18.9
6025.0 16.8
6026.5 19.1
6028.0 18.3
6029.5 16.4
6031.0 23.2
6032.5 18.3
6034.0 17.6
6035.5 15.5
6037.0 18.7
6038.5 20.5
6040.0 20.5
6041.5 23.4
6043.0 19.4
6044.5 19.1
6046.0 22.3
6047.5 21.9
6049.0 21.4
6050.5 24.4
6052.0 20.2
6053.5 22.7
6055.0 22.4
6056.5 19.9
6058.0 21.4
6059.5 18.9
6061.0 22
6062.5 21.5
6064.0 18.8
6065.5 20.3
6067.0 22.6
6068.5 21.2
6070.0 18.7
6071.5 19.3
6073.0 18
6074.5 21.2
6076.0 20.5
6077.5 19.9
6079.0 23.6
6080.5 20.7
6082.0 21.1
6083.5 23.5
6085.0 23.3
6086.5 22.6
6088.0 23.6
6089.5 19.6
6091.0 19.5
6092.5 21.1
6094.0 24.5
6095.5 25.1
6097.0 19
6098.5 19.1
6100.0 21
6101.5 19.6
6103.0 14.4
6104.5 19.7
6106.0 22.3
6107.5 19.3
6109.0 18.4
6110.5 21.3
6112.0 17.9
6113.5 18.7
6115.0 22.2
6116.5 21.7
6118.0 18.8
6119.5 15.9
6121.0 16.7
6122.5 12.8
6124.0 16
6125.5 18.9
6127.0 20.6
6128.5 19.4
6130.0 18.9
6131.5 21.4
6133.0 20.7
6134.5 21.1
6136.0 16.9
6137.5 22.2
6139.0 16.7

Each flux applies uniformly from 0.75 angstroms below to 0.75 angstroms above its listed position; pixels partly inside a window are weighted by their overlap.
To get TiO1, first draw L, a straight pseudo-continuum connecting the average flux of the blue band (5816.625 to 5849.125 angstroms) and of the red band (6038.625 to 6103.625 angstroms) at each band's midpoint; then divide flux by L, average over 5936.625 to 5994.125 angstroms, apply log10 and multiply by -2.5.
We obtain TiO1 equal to 0.10 mag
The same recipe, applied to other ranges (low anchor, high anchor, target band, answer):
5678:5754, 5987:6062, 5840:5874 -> -0.03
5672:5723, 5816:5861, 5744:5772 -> -0.14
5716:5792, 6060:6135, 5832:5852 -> -0.05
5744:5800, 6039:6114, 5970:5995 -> 0.14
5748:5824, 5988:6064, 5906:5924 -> 0.12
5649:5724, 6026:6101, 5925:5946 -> 0.12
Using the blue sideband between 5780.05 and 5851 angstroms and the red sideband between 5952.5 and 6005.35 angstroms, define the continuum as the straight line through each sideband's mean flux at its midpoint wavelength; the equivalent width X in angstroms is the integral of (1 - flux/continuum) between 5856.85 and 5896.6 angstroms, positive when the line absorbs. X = 8.2 angstroms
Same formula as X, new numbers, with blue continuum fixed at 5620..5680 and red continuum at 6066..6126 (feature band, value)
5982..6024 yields 3.08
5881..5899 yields 8.02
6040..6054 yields -1.22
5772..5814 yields -4.11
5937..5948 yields 0.27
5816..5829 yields 0.16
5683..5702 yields 0.69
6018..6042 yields 0.89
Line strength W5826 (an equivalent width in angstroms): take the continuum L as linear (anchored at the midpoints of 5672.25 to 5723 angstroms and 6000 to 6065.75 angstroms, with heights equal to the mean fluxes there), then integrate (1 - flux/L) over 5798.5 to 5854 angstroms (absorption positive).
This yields -3.30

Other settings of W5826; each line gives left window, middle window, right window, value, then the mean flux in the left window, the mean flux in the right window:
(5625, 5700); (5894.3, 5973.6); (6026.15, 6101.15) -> 9.5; 17.7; 20.7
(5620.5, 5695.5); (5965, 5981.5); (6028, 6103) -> 1.3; 17.6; 20.7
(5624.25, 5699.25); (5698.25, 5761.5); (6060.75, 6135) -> -3.9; 17.7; 20.1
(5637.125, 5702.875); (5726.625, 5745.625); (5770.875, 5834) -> -0.8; 17.4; 19.7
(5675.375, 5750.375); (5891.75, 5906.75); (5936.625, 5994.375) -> 5.1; 18.2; 18.7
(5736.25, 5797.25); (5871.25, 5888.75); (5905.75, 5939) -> 2.2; 20.7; 17.5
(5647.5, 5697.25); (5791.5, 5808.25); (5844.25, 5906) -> -3.9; 17.4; 15.8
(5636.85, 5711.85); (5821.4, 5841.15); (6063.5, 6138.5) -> -0.8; 17.4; 20.1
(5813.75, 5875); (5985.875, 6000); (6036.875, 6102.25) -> 2.3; 19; 21.1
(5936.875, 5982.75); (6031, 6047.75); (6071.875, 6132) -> -0.2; 18.9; 20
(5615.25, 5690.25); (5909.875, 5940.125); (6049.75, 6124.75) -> 3.4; 17.6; 20.3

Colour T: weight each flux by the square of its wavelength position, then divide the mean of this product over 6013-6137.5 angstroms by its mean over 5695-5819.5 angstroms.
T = 1.1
